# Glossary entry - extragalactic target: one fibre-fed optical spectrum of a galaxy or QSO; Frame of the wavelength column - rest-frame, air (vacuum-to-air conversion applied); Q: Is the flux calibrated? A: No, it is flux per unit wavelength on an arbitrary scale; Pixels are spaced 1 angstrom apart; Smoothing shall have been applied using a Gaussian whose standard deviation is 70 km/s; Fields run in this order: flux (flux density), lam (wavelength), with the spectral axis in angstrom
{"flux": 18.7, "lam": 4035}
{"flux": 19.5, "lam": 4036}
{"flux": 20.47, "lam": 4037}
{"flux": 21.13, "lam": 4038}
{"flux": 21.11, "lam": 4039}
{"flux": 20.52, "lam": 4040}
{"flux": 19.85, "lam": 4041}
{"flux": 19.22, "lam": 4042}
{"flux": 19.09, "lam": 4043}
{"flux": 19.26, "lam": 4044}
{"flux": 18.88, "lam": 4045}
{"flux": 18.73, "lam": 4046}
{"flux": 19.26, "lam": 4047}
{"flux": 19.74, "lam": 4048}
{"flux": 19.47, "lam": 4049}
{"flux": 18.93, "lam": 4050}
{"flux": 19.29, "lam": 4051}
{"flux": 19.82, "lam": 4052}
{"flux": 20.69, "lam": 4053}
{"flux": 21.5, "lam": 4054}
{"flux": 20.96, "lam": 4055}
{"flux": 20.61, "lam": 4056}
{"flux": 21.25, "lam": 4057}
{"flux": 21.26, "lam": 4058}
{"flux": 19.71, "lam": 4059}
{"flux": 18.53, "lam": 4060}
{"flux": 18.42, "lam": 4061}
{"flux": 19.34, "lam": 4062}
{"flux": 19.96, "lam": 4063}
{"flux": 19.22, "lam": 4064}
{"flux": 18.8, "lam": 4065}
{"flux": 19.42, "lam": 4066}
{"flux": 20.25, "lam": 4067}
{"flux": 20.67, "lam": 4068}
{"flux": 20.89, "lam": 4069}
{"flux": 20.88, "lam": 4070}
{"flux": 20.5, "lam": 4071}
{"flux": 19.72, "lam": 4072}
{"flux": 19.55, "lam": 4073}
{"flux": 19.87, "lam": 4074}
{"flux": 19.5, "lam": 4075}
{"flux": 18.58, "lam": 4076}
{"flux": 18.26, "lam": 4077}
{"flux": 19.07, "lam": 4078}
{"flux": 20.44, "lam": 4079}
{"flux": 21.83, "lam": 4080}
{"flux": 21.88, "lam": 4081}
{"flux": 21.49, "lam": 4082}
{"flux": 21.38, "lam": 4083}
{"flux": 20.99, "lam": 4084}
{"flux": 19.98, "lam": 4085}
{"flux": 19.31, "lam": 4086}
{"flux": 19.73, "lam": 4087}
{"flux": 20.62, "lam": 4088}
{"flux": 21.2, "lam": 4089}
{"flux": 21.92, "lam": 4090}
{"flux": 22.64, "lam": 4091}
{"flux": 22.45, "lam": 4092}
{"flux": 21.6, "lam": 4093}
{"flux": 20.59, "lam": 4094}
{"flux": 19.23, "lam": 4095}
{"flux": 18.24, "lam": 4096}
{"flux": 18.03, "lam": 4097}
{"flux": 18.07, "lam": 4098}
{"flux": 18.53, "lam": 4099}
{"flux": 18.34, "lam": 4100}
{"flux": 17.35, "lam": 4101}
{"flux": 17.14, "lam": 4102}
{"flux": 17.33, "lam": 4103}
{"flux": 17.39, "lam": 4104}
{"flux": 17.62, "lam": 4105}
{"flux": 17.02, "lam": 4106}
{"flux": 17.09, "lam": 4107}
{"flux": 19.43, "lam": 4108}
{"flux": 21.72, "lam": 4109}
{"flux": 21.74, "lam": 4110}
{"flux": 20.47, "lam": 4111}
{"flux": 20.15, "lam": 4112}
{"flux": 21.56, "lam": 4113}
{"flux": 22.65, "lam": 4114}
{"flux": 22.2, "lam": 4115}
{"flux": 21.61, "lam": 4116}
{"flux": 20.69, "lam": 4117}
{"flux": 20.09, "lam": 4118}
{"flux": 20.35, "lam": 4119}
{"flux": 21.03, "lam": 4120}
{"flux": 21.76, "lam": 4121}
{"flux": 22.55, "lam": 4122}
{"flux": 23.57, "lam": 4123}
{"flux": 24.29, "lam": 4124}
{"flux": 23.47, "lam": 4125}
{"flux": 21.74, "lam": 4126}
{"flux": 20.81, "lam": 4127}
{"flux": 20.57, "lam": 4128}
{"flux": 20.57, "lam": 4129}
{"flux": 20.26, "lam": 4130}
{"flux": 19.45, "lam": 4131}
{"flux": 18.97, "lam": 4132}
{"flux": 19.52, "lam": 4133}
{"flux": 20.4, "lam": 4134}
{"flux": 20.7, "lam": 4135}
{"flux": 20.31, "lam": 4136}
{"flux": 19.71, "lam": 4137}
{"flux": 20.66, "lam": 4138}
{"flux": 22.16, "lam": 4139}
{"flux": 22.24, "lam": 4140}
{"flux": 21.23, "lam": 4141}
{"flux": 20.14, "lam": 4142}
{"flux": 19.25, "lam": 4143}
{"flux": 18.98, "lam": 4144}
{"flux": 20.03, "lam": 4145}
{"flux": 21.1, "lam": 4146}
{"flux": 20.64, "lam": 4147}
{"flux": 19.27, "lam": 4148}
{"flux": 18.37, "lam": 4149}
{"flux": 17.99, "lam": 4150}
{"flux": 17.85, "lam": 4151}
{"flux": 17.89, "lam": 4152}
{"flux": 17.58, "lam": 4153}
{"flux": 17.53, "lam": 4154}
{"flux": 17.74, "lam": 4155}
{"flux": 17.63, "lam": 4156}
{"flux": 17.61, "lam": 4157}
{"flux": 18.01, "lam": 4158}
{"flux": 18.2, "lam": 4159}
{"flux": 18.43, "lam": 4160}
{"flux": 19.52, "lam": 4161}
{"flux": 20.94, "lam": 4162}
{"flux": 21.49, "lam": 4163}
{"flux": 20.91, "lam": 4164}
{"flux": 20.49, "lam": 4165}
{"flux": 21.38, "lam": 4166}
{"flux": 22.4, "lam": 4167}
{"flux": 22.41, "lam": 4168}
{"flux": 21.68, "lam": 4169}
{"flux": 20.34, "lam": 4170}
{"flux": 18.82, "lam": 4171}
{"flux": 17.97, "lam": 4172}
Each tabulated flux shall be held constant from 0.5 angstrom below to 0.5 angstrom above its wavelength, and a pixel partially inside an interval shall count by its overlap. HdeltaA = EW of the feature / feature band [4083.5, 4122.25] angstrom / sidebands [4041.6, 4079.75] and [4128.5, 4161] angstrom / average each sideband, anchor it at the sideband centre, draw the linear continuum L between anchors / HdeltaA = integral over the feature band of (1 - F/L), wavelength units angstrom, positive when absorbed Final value -0.85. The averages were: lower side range 19.7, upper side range 19.4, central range 20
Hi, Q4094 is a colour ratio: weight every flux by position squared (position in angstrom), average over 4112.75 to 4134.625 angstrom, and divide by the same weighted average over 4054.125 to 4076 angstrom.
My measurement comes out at 1.1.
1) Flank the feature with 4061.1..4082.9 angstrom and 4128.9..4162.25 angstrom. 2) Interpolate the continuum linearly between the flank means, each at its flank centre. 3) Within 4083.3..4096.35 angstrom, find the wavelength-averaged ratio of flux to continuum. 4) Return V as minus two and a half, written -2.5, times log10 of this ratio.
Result -0.04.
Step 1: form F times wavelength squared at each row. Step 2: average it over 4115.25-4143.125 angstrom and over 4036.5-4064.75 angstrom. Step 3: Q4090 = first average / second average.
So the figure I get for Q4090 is 1.10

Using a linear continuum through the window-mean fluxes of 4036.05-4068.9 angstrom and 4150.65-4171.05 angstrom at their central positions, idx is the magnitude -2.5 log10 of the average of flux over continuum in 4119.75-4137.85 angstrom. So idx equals -0.079 mag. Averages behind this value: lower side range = 19.9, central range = 21.1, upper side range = 19.5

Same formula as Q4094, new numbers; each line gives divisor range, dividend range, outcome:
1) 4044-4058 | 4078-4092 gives 1.07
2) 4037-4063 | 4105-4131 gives 1.09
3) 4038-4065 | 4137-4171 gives 1.05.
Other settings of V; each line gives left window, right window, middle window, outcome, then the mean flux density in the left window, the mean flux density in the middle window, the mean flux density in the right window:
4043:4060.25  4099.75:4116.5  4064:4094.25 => -0.04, 19.9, 20.4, 19.5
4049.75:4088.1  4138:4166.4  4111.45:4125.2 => -0.11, 20.1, 21.8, 19.5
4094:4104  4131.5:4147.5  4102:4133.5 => -0.07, 18.1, 20.5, 20.4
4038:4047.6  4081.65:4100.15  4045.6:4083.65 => 0.00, 19.6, 20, 20.3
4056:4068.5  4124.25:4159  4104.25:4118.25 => -0.03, 19.8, 20.2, 19.7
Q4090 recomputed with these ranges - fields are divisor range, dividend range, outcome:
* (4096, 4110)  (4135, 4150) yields 1.13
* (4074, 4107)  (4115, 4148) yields 1.09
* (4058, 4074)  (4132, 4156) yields 1.03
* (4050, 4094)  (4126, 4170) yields 1.01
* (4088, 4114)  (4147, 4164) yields 0.98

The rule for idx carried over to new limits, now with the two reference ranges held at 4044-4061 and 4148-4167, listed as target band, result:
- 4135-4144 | -0.08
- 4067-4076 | -0.02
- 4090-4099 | -0.03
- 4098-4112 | 0.05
